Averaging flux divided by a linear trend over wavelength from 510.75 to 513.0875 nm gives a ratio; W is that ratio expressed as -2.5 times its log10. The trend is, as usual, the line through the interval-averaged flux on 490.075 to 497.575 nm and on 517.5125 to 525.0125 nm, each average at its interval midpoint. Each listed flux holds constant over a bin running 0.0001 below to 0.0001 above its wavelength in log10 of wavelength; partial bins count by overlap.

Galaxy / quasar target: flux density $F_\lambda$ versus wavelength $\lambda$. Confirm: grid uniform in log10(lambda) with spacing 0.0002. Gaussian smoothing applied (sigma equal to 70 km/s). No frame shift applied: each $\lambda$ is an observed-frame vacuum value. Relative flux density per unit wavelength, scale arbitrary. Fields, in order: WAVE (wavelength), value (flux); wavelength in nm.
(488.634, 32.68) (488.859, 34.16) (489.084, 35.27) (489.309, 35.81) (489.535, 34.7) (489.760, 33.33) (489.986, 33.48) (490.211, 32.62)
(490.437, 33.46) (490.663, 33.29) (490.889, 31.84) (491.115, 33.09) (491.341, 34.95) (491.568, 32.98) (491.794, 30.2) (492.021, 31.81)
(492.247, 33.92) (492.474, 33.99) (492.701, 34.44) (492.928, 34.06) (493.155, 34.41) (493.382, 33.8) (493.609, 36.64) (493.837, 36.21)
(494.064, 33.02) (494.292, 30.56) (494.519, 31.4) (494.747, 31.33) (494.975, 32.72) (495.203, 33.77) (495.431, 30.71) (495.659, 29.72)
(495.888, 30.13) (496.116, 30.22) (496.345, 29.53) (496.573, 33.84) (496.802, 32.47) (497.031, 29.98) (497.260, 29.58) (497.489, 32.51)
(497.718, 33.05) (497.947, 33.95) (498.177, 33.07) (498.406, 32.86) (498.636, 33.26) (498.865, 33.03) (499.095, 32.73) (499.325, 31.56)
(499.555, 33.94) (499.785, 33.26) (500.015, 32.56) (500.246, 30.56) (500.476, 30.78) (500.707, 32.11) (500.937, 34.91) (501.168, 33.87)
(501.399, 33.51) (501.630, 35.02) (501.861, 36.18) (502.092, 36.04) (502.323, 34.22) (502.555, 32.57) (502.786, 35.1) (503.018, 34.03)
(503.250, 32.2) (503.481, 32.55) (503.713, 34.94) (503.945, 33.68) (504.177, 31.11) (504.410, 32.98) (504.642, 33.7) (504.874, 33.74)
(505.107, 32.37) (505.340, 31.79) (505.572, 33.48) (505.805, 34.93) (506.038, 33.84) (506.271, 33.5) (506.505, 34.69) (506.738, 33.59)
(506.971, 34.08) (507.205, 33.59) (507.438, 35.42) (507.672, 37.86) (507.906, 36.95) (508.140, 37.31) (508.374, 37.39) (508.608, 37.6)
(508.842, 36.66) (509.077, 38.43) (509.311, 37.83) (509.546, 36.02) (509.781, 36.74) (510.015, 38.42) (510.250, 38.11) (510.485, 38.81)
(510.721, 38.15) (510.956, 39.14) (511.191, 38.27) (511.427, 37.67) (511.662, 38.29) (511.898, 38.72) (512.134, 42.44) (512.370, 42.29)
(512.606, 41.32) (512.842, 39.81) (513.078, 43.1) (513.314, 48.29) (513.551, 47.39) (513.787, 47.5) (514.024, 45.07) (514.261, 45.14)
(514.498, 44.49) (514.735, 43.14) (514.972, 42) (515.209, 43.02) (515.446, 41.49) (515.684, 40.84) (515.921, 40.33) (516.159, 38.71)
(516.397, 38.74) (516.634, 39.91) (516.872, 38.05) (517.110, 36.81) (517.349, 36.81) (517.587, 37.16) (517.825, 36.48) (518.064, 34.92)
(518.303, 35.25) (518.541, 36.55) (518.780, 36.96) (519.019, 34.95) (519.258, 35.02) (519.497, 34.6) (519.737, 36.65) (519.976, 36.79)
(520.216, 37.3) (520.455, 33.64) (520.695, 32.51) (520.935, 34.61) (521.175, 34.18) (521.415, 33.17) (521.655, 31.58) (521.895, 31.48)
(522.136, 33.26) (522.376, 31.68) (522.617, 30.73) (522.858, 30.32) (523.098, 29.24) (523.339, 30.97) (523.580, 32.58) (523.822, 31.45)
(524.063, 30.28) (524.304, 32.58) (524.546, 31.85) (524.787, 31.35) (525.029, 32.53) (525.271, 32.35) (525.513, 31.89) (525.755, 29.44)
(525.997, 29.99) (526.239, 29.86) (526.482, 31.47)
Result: -0.20 mag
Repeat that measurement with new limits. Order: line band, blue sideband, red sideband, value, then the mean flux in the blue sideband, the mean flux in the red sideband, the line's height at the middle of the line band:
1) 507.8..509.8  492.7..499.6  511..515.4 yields 0.08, 32.5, 42.6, 40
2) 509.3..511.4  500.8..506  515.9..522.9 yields -0.11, 33.8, 35.3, 34.4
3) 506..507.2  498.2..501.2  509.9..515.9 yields 0.11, 32.7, 41.7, 37.4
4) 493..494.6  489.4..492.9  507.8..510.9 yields 0.00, 33.2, 37.6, 33.9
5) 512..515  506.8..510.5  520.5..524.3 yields -0.25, 36.9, 31.9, 35.1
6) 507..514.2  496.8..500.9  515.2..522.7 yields -0.15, 32.3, 36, 34.5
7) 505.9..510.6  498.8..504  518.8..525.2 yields -0.10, 33.5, 32.9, 33.3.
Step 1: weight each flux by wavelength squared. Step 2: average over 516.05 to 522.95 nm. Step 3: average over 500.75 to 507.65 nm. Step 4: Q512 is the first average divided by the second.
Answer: 1.1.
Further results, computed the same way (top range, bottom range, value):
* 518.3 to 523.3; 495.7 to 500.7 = 1.15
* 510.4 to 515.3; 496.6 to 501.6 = 1.36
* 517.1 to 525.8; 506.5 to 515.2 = 0.88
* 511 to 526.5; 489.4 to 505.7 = 1.20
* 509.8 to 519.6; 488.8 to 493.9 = 1.29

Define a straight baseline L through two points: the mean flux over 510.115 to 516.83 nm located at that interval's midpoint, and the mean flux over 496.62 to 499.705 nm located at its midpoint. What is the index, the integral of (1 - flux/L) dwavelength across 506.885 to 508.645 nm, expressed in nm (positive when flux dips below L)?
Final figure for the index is 0.09 nm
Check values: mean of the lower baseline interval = 32.5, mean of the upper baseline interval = 41.5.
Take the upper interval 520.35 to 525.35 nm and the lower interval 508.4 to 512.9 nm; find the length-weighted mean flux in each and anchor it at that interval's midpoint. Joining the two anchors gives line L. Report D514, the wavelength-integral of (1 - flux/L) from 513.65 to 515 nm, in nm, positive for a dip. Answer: -0.300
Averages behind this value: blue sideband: 38.6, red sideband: 32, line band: 44.8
